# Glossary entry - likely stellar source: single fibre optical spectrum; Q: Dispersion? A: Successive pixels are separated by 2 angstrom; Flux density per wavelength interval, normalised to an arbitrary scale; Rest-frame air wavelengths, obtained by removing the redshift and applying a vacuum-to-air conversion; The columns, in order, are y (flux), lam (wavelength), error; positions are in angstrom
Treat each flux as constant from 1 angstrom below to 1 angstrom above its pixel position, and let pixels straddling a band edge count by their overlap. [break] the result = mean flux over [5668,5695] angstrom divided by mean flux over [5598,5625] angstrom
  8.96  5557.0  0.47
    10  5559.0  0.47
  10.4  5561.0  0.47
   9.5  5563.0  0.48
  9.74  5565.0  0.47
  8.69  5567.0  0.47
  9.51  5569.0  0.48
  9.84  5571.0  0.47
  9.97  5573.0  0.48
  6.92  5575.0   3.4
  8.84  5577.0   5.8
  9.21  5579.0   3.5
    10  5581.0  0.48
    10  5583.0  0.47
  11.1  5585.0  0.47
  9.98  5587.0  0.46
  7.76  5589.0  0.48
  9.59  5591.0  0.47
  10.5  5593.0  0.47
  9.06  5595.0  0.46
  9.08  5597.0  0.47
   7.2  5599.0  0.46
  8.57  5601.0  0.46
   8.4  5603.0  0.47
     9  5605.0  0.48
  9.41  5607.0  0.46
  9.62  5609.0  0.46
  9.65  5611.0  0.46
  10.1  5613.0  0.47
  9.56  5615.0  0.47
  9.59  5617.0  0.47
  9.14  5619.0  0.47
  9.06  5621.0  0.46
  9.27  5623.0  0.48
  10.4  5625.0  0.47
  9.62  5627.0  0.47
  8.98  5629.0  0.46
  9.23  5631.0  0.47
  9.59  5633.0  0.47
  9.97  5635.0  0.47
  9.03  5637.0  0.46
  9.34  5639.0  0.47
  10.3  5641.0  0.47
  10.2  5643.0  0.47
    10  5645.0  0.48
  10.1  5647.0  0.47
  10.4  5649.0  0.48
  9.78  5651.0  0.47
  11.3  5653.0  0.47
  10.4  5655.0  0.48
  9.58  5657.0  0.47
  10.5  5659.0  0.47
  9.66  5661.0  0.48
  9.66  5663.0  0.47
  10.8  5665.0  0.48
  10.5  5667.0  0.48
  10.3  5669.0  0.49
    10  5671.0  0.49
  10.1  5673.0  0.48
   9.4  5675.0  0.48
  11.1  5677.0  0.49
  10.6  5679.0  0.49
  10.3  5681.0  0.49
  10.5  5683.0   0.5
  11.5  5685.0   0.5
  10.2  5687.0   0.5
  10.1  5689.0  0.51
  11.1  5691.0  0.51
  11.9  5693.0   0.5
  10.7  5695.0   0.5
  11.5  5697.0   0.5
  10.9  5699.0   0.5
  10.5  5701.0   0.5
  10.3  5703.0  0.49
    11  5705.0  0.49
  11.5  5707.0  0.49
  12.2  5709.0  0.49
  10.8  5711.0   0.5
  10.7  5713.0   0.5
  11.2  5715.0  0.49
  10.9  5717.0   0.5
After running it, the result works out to 1.15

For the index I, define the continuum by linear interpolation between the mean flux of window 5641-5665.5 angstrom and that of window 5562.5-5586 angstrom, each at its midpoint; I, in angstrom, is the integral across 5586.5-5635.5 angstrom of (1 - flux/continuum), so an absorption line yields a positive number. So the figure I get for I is 2.6 angstrom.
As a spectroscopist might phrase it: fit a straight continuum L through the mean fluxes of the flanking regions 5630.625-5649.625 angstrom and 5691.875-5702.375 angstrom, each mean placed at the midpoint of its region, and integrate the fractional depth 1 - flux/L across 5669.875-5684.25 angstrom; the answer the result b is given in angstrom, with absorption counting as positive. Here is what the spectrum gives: 0.4 angstrom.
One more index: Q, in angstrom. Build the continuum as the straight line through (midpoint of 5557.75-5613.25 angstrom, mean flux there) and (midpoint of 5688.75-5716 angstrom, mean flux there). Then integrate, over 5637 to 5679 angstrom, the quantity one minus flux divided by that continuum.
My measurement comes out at 0.99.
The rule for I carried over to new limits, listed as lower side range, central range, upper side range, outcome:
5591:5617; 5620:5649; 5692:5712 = 0.40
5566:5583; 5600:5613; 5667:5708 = 0.56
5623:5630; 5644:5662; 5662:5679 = -0.35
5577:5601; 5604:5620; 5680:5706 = 0.27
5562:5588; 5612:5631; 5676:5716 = 1.00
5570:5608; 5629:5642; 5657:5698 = 0.45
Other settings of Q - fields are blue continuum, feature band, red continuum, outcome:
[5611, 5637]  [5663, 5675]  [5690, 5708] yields 0.3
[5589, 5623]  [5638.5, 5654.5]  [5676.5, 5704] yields -0.4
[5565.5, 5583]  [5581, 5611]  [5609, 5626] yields 0.4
